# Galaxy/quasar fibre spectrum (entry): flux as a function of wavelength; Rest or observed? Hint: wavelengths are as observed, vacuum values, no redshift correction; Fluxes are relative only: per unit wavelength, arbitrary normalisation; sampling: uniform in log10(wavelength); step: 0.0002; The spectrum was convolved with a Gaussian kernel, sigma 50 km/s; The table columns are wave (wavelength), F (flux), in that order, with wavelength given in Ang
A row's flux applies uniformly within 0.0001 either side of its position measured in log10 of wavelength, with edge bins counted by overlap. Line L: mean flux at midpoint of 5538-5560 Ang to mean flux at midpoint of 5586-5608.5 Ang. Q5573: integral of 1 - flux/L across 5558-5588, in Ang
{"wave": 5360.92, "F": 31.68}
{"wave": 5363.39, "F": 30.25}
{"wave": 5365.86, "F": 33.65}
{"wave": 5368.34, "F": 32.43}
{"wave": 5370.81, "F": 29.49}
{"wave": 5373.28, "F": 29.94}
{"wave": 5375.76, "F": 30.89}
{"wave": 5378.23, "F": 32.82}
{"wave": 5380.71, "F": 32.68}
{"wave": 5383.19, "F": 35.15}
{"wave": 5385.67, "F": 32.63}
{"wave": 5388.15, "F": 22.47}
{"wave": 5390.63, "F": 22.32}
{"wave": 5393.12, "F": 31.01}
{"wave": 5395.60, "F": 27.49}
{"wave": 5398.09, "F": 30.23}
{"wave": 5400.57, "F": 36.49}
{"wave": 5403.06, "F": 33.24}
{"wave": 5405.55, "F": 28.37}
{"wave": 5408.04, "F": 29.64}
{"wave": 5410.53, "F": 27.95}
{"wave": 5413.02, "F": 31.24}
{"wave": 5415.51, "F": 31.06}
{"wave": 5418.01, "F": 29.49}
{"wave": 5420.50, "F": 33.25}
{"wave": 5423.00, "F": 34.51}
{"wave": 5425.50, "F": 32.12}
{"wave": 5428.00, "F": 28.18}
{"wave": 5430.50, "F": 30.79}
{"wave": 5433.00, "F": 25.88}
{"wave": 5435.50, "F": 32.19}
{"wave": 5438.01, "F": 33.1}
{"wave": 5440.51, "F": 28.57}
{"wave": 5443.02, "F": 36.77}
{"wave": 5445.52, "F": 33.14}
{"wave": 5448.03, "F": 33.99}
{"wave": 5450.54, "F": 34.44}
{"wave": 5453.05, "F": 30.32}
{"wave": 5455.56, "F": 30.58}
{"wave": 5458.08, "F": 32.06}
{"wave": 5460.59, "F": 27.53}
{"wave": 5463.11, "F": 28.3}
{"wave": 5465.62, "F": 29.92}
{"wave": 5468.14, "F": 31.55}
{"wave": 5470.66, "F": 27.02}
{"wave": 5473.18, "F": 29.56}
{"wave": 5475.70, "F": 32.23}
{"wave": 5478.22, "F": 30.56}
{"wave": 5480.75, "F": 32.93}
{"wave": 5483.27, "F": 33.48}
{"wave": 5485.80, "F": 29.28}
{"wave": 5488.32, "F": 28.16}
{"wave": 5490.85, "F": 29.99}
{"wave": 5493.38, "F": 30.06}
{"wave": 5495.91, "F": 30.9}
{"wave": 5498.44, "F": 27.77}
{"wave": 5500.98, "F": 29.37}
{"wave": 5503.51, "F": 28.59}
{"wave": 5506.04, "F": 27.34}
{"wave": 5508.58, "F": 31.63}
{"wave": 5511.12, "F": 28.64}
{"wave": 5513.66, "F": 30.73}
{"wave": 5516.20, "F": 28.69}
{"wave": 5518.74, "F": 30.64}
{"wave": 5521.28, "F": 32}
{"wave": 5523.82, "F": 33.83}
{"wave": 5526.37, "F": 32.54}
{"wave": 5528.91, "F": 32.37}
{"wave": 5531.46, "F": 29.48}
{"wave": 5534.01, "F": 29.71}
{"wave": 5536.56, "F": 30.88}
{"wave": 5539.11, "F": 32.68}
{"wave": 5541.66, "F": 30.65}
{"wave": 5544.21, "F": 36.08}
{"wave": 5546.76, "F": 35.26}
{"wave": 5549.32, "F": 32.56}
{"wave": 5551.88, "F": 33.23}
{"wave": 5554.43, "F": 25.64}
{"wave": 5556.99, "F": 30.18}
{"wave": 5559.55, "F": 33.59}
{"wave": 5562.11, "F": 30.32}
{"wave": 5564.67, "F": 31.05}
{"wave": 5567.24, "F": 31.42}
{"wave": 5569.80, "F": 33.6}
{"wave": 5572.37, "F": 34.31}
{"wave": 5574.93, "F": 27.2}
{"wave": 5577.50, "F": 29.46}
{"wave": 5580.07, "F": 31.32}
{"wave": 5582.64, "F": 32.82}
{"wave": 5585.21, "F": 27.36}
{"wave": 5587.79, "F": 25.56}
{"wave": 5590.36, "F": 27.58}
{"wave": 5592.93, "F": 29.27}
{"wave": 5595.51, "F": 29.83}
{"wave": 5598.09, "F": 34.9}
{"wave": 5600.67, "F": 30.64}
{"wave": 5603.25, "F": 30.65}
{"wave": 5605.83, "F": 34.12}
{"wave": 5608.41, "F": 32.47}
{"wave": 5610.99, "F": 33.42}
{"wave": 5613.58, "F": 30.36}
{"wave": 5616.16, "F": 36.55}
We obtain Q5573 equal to 0.4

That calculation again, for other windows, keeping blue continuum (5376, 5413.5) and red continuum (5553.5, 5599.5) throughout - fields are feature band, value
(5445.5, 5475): -0.3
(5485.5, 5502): 0.5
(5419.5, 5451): -1.8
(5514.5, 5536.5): -0.6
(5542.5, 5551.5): -1.2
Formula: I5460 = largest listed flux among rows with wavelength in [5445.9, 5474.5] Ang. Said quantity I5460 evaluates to 34.44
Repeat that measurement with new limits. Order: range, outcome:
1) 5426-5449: 36.77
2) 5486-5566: 36.08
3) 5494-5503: 30.9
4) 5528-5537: 32.37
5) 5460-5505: 33.48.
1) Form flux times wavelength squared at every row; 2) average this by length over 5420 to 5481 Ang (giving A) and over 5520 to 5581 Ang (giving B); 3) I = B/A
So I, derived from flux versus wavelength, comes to 1.05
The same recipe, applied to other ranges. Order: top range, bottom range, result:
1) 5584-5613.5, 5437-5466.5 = 1.02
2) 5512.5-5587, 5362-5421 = 1.09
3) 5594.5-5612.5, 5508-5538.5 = 1.07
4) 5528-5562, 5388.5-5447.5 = 1.08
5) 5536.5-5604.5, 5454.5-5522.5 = 1.07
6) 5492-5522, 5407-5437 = 1.00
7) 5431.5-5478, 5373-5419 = 1.04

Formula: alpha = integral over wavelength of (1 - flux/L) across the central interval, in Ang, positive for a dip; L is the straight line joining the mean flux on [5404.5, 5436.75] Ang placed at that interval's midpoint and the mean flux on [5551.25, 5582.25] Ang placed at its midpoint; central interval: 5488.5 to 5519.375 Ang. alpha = 1.3 Ang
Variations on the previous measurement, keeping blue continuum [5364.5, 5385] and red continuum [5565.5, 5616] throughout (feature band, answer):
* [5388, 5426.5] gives 2.0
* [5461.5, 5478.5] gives 1.0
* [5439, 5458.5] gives -0.5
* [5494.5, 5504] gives 0.7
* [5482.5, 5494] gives 0.5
